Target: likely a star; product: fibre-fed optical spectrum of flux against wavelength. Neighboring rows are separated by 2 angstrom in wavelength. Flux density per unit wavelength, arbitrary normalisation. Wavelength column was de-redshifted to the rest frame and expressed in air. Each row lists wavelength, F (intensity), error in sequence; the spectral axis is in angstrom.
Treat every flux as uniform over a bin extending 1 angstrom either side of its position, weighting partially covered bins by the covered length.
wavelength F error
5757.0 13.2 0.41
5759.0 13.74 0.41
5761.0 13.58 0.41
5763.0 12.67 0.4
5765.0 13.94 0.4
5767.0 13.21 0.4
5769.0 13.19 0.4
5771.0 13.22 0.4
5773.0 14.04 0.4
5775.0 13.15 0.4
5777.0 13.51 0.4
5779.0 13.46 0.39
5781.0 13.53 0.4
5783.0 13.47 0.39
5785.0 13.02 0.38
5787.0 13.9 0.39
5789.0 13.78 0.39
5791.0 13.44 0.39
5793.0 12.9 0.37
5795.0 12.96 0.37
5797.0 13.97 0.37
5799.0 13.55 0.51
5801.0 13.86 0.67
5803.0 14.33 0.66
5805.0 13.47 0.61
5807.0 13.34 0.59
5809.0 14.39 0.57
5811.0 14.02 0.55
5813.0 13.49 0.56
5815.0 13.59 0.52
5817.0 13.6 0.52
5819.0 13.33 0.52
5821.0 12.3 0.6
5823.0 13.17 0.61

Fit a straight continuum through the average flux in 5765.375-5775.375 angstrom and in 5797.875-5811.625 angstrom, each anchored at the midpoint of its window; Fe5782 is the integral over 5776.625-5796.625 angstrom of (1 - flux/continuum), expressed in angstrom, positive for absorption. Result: 0.3 angstrom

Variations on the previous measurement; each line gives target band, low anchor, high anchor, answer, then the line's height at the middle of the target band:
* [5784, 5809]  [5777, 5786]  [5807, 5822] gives -0.2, 13.4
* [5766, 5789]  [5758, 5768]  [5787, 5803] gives 0.1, 13.5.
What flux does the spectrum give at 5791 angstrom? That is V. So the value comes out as 13.44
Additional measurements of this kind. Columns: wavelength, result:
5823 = 13.17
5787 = 13.9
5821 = 12.3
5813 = 13.49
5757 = 13.2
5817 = 13.6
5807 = 13.34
